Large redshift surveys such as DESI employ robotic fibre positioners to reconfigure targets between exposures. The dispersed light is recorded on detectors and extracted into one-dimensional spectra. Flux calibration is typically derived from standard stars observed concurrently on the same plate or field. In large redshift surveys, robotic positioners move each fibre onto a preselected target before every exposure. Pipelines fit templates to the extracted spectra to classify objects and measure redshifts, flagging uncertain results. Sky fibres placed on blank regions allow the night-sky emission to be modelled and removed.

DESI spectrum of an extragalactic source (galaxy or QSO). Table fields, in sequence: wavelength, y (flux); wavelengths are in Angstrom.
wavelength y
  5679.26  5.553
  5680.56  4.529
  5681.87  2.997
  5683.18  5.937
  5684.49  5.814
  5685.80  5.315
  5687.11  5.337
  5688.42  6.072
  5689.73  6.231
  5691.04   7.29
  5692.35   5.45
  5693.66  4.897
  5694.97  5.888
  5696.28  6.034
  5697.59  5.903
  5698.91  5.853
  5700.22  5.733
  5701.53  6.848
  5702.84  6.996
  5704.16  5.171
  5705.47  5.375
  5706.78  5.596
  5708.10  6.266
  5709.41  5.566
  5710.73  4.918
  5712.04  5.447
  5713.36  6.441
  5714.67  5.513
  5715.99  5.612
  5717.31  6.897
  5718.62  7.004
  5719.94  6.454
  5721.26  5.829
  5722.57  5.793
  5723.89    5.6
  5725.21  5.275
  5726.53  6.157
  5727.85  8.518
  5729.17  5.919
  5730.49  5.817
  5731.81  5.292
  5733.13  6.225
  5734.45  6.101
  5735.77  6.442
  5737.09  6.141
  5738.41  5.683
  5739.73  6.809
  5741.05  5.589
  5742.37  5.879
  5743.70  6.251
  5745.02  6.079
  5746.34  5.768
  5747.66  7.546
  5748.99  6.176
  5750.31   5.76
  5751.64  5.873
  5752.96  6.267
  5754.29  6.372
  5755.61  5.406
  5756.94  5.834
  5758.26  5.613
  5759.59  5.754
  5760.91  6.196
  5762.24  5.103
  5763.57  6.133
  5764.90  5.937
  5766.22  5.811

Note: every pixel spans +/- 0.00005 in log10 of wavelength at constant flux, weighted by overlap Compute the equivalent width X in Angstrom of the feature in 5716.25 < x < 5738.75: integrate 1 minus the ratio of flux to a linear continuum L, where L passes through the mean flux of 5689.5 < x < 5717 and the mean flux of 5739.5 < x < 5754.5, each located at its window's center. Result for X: -0.5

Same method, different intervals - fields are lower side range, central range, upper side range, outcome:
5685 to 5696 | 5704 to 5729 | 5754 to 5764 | -0.79 Angstrom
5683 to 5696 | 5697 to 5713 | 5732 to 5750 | 0.30 Angstrom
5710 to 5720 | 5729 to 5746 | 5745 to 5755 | 0.38 Angstrom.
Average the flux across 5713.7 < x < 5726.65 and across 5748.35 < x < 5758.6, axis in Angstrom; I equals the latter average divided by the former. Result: 1.0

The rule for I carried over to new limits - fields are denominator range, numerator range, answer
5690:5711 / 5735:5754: 1.05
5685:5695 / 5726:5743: 1.07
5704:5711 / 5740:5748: 1.11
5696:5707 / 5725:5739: 1.04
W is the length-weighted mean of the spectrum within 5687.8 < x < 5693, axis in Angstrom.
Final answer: 6.26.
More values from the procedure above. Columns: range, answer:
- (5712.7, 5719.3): 6.29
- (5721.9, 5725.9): 5.56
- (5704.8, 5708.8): 5.75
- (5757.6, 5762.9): 5.67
